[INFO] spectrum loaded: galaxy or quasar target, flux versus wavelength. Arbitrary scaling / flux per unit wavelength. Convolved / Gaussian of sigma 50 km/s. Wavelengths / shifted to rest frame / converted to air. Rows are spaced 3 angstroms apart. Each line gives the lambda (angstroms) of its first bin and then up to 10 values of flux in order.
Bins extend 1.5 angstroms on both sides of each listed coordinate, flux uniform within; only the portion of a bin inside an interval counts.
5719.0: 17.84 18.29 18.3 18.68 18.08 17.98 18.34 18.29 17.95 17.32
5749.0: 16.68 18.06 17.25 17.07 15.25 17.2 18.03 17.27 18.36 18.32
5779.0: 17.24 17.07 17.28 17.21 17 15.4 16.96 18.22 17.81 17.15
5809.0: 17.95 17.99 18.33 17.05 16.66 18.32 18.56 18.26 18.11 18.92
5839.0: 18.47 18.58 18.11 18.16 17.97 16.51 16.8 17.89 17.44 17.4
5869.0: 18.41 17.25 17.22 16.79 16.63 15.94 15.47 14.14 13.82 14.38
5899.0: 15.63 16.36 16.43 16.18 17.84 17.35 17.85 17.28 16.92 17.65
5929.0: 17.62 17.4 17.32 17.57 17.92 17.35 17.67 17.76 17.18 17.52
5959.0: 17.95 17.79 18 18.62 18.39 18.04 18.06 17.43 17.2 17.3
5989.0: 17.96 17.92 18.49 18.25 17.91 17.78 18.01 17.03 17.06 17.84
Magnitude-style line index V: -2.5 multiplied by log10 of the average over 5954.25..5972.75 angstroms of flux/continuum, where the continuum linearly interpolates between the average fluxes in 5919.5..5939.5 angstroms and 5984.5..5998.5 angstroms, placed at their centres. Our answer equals -0.02 mag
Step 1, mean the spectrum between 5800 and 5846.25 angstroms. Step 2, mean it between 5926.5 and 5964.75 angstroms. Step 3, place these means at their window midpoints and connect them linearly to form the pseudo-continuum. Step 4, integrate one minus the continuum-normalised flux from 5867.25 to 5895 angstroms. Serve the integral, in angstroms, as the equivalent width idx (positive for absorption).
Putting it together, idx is 2.6 angstroms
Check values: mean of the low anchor 18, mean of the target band 16.2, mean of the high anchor 17.6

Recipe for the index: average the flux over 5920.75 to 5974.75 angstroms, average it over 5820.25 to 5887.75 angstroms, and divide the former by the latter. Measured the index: 1.0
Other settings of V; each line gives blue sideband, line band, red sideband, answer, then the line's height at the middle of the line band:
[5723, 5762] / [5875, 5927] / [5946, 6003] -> 0.10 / 17.8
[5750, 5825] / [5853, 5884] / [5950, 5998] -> 0.03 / 17.6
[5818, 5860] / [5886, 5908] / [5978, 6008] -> 0.17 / 17.9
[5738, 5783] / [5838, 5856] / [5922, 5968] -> -0.02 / 17.5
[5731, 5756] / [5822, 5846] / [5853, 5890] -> -0.08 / 17.1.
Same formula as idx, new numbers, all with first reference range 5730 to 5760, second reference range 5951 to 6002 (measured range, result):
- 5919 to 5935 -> 0.4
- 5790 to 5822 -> 0.7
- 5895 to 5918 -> 1.7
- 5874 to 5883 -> 0.5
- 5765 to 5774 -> -0.1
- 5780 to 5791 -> 0.3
